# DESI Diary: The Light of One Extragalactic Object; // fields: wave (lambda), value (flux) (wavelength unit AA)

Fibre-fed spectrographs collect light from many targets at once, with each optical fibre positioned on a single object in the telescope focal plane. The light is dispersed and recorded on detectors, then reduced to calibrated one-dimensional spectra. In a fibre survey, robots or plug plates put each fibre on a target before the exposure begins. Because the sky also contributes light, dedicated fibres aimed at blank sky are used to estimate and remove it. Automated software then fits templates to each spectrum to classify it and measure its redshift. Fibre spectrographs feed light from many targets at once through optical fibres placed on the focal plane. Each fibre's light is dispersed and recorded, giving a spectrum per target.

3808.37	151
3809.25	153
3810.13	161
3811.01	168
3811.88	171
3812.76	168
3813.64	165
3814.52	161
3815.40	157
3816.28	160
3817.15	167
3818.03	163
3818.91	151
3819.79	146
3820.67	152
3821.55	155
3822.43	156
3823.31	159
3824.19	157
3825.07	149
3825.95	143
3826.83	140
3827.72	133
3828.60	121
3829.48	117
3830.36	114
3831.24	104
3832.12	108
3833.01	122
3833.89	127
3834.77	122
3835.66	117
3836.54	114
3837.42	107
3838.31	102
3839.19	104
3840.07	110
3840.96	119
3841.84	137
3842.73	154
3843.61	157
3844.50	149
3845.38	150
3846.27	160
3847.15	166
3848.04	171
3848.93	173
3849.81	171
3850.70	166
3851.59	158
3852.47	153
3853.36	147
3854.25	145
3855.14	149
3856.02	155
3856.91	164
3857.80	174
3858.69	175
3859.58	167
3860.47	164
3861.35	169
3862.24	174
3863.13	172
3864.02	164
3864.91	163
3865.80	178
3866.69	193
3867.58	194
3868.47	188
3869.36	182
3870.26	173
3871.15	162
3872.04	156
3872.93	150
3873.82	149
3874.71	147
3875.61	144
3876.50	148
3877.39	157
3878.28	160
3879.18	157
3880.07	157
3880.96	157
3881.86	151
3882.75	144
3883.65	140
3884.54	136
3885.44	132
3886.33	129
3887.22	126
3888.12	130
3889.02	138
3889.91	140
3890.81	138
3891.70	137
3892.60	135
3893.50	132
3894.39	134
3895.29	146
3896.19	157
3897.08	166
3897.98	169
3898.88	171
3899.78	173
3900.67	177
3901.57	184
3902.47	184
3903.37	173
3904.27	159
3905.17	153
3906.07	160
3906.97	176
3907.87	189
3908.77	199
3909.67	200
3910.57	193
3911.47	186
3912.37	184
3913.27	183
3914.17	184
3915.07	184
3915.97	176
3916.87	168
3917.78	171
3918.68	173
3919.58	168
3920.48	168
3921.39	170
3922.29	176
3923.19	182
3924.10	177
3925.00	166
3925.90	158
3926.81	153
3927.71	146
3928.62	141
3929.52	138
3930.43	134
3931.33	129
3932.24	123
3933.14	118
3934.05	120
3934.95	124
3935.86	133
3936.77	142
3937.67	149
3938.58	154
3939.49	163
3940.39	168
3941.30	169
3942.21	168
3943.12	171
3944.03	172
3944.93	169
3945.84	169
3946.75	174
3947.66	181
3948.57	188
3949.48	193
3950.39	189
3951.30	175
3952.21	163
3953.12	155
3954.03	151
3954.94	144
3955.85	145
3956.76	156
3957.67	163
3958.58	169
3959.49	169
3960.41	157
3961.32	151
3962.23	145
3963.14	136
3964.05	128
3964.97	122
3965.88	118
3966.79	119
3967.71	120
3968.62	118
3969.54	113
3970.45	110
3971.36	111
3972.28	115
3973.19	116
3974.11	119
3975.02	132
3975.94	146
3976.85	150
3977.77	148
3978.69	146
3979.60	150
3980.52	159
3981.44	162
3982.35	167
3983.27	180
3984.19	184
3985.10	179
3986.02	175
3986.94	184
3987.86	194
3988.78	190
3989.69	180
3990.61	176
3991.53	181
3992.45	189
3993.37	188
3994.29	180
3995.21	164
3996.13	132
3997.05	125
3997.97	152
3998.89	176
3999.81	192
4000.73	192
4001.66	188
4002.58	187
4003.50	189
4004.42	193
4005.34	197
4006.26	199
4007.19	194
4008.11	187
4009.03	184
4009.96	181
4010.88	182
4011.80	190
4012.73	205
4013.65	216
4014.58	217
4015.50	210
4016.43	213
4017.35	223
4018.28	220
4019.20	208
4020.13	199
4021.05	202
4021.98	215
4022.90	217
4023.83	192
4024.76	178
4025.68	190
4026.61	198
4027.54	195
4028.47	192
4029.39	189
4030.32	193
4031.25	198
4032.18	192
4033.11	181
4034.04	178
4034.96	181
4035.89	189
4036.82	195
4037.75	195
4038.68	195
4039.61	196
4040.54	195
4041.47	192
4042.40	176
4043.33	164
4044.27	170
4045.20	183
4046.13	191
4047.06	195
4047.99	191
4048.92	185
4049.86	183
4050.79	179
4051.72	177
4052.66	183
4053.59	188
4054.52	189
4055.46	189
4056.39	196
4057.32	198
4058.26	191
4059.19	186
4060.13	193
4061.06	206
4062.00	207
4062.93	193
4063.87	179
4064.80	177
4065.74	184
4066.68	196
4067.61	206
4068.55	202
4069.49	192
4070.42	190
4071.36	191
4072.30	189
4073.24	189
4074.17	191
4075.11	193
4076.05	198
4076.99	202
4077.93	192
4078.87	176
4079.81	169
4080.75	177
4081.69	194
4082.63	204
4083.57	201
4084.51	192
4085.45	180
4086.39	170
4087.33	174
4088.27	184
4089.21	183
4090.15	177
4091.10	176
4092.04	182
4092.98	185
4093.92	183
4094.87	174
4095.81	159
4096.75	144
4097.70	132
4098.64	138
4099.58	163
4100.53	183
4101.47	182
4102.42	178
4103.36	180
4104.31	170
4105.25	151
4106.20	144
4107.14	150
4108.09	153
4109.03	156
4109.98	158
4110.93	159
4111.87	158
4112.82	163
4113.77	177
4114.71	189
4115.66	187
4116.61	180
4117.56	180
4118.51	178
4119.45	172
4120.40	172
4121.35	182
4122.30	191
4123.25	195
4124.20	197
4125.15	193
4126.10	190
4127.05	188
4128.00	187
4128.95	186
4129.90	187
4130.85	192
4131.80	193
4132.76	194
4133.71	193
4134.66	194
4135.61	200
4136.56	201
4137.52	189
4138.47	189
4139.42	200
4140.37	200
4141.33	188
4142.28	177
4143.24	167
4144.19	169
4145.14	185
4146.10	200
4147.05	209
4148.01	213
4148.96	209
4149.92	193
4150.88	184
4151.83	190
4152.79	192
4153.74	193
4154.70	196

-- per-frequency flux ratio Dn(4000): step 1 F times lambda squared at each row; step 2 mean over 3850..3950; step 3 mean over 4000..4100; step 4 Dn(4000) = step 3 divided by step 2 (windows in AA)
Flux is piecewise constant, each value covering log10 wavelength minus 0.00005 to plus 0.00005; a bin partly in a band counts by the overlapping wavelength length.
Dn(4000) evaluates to 1.27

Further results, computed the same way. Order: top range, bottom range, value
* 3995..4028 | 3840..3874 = 1.28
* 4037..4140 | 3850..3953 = 1.25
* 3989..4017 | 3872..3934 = 1.24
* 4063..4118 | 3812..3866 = 1.36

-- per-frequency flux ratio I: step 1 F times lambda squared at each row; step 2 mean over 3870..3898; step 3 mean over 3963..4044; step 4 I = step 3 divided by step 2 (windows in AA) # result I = 1.27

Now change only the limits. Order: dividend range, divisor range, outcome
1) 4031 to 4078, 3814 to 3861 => 1.46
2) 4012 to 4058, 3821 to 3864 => 1.48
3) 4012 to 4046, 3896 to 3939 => 1.26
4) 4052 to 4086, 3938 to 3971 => 1.31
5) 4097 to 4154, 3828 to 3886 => 1.39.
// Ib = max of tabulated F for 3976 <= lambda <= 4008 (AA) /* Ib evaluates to 199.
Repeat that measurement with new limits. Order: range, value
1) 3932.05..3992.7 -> 194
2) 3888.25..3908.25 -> 189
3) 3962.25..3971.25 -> 136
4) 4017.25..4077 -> 223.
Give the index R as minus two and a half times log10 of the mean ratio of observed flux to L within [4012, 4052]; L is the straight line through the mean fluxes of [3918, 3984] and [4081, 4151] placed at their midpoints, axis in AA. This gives -0.18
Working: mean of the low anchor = 151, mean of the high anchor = 180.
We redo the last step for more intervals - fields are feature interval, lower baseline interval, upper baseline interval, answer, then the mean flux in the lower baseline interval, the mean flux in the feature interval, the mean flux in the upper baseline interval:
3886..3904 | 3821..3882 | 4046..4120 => 0.026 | 150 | 152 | 180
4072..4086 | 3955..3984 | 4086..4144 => -0.131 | 140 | 190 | 177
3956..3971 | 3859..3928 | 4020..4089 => 0.263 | 163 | 137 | 190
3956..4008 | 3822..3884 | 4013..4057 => 0.144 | 150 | 159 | 194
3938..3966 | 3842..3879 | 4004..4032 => 0.145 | 163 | 161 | 199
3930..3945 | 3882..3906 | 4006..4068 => 0.115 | 150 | 147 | 193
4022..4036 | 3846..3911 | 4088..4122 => -0.156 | 161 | 192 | 169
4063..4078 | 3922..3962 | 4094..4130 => -0.143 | 157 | 192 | 172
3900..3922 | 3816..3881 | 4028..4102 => -0.110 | 151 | 178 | 185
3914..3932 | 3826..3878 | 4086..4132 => -0.043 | 149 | 162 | 174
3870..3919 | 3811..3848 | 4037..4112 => -0.059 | 141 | 160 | 181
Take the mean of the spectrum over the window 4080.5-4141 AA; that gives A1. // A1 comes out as 179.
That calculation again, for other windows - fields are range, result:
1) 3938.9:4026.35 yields 170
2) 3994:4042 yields 191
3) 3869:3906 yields 152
